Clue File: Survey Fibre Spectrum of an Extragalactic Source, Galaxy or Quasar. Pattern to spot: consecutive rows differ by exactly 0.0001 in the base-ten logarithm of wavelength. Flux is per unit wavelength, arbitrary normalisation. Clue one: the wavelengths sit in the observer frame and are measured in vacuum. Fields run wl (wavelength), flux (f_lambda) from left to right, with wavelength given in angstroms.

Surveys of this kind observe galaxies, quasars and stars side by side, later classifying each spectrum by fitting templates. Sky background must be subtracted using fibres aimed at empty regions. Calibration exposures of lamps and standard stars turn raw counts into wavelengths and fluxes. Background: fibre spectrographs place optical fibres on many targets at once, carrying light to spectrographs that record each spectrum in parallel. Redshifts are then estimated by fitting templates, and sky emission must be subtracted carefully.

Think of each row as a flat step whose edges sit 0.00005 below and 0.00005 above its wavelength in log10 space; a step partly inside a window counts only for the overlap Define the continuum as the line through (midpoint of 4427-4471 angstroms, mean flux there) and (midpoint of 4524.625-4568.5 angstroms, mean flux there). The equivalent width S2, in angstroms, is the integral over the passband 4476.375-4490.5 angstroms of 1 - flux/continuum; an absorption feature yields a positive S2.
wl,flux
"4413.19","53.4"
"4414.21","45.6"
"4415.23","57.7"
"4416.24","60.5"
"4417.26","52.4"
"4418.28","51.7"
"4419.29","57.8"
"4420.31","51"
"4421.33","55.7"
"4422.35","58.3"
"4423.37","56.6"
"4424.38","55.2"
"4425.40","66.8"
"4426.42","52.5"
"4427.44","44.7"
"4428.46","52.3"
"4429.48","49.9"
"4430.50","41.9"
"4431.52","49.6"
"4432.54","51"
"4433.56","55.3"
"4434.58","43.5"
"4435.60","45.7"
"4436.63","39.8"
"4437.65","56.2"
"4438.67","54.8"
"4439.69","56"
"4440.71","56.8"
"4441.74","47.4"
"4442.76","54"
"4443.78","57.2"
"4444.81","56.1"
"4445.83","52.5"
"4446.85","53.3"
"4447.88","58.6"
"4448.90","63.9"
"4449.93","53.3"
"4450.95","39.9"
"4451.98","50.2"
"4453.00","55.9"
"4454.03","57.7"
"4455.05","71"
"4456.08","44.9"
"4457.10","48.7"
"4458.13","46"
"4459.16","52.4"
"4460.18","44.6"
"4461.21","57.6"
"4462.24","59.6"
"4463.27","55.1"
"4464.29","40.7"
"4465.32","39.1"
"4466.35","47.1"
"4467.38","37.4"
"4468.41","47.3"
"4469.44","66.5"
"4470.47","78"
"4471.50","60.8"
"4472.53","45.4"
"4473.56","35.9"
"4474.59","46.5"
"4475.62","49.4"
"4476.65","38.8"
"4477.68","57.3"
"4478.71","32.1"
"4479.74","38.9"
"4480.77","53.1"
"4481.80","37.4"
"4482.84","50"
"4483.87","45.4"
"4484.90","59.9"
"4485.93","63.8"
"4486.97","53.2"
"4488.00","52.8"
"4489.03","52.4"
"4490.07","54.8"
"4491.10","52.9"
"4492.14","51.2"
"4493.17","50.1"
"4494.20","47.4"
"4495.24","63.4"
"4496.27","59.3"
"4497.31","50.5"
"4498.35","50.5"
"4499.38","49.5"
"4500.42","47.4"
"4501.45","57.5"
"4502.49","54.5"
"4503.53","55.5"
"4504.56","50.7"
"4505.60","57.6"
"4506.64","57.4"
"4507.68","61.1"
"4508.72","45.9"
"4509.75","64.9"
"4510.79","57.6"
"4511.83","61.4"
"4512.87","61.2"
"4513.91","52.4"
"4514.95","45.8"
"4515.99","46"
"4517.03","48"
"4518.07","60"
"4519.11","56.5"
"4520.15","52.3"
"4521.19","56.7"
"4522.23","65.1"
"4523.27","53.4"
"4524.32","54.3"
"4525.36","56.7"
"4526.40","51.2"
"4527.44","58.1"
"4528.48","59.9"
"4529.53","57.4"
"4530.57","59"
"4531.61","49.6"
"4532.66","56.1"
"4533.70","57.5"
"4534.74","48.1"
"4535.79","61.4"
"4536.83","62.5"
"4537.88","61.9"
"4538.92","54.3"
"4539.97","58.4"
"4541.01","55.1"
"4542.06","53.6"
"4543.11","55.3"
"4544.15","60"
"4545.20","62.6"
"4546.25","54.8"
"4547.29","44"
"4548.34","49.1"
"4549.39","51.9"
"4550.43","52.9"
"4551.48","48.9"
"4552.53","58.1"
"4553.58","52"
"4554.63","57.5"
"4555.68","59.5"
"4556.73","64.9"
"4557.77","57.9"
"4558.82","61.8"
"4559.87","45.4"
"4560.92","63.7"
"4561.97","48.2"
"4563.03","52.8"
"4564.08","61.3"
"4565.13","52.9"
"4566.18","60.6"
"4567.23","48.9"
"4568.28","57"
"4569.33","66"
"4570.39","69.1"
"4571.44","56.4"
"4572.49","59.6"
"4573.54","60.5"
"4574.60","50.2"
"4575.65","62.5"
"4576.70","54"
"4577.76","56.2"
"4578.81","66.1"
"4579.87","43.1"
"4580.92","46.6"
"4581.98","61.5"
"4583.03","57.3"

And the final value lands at 1.03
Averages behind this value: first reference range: 52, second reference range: 55.8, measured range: 49.4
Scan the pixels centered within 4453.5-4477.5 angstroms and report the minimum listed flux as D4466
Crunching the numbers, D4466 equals 35.9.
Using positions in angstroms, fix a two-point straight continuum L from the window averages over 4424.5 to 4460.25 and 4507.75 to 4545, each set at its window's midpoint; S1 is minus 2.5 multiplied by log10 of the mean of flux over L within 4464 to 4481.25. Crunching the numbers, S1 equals 0.12 mag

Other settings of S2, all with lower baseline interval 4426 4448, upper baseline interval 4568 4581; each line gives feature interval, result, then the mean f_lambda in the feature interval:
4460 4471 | 0.1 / 52.3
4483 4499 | 0.0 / 53.7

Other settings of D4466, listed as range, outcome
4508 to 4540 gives 45.8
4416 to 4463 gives 39.8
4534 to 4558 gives 44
